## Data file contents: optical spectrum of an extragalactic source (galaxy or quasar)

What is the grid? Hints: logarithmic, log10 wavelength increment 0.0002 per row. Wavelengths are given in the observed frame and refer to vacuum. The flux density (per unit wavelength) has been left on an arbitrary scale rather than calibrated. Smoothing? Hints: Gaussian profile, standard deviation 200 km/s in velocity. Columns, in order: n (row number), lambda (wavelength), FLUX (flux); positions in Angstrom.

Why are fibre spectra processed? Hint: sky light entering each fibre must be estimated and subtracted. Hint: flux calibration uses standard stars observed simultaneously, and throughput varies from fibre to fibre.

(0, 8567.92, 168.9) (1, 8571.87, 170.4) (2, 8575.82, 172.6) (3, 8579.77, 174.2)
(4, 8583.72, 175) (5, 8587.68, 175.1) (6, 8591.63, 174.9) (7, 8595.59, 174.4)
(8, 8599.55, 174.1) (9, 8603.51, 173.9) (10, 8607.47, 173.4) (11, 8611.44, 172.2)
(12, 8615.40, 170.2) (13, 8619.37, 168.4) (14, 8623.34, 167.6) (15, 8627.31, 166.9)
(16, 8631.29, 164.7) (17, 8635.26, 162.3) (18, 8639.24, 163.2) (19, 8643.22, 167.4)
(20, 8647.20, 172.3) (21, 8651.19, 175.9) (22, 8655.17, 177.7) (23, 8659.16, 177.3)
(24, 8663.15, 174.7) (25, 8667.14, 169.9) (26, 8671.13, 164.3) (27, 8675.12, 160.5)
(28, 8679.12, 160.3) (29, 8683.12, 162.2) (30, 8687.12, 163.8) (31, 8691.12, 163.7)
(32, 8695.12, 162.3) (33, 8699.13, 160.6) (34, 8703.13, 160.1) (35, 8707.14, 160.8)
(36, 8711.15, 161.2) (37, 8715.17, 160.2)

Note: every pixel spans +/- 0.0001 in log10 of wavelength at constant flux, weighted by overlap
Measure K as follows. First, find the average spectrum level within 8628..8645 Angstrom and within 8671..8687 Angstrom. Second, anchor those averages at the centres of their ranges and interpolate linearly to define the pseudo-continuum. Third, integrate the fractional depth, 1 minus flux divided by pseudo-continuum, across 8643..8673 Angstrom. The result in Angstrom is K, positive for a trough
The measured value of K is -1.8 Angstrom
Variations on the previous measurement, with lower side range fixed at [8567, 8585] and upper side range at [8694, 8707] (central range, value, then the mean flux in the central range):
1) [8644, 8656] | -0.6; 174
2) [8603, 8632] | -0.2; 170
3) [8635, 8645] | 0.1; 165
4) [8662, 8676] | -0.3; 168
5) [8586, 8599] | -0.3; 175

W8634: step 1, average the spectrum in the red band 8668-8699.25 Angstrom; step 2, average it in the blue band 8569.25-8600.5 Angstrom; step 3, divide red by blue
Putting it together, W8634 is 0.94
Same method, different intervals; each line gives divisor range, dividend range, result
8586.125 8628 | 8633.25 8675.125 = 0.99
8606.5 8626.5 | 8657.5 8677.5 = 0.99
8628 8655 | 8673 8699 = 0.96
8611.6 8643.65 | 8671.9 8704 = 0.97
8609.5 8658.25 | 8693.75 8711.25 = 0.95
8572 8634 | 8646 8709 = 0.97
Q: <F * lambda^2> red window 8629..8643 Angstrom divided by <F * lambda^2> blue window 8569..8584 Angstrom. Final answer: 1.0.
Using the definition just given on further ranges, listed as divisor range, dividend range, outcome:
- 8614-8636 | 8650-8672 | 1.05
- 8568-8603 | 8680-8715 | 0.96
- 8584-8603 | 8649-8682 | 0.99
